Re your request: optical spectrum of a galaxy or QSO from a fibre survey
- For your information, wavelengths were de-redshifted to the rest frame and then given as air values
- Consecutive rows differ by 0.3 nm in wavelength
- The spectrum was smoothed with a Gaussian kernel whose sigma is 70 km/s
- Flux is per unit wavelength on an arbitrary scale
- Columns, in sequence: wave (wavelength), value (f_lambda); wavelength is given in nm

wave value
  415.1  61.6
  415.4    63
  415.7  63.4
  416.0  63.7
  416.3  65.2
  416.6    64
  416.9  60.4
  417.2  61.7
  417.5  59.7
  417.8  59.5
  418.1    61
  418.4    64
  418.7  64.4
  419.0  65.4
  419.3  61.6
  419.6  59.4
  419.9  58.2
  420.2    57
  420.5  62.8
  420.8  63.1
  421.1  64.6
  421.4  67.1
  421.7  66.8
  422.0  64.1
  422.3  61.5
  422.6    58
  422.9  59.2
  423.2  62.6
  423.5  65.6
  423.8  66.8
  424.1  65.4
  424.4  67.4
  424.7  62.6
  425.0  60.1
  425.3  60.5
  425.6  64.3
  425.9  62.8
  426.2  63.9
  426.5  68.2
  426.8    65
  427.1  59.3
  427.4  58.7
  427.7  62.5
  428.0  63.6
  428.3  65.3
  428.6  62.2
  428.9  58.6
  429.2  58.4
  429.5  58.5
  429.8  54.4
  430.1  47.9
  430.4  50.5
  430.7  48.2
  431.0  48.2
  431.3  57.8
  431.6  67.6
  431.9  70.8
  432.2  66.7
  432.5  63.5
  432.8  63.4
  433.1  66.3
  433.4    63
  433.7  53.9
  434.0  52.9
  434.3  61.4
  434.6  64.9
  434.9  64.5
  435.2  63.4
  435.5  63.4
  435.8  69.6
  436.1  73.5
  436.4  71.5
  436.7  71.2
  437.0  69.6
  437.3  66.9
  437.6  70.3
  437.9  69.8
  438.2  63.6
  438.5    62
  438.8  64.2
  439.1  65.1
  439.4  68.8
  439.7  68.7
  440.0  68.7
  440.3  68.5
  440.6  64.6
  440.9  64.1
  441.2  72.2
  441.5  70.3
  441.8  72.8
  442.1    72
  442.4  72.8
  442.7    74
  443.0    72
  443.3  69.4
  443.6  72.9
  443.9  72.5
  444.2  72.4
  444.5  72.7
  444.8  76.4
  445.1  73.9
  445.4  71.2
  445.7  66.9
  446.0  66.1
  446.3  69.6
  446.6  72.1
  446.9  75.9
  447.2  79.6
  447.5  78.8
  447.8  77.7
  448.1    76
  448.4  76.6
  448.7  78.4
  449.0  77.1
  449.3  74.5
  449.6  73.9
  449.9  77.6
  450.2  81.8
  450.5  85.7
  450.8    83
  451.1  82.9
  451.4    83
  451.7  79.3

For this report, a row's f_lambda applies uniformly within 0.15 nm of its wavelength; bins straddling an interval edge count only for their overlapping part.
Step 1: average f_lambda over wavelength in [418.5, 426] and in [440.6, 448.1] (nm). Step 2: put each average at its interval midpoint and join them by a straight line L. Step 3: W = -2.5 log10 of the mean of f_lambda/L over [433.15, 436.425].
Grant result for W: 0.077 mag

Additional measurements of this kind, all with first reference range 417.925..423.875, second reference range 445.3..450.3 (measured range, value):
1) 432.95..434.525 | 0.15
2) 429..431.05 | 0.26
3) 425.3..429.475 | 0.05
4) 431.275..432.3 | 0.02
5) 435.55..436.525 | -0.02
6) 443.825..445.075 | 0.00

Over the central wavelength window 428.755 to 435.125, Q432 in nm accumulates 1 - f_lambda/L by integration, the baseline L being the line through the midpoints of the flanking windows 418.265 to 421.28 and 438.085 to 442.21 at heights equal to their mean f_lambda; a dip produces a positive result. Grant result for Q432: 0.60 nm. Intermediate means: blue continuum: 62.1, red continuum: 67.5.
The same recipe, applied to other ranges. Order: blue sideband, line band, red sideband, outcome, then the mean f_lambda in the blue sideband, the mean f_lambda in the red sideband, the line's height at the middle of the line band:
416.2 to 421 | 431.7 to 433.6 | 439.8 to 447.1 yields 0.05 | 61.7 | 71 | 67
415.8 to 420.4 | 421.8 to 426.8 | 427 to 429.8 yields -0.20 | 61.7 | 60.5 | 61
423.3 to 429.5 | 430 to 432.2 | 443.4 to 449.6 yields 0.30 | 62.9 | 74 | 65.5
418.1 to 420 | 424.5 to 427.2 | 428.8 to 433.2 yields -0.13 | 62.2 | 58.6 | 60.2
